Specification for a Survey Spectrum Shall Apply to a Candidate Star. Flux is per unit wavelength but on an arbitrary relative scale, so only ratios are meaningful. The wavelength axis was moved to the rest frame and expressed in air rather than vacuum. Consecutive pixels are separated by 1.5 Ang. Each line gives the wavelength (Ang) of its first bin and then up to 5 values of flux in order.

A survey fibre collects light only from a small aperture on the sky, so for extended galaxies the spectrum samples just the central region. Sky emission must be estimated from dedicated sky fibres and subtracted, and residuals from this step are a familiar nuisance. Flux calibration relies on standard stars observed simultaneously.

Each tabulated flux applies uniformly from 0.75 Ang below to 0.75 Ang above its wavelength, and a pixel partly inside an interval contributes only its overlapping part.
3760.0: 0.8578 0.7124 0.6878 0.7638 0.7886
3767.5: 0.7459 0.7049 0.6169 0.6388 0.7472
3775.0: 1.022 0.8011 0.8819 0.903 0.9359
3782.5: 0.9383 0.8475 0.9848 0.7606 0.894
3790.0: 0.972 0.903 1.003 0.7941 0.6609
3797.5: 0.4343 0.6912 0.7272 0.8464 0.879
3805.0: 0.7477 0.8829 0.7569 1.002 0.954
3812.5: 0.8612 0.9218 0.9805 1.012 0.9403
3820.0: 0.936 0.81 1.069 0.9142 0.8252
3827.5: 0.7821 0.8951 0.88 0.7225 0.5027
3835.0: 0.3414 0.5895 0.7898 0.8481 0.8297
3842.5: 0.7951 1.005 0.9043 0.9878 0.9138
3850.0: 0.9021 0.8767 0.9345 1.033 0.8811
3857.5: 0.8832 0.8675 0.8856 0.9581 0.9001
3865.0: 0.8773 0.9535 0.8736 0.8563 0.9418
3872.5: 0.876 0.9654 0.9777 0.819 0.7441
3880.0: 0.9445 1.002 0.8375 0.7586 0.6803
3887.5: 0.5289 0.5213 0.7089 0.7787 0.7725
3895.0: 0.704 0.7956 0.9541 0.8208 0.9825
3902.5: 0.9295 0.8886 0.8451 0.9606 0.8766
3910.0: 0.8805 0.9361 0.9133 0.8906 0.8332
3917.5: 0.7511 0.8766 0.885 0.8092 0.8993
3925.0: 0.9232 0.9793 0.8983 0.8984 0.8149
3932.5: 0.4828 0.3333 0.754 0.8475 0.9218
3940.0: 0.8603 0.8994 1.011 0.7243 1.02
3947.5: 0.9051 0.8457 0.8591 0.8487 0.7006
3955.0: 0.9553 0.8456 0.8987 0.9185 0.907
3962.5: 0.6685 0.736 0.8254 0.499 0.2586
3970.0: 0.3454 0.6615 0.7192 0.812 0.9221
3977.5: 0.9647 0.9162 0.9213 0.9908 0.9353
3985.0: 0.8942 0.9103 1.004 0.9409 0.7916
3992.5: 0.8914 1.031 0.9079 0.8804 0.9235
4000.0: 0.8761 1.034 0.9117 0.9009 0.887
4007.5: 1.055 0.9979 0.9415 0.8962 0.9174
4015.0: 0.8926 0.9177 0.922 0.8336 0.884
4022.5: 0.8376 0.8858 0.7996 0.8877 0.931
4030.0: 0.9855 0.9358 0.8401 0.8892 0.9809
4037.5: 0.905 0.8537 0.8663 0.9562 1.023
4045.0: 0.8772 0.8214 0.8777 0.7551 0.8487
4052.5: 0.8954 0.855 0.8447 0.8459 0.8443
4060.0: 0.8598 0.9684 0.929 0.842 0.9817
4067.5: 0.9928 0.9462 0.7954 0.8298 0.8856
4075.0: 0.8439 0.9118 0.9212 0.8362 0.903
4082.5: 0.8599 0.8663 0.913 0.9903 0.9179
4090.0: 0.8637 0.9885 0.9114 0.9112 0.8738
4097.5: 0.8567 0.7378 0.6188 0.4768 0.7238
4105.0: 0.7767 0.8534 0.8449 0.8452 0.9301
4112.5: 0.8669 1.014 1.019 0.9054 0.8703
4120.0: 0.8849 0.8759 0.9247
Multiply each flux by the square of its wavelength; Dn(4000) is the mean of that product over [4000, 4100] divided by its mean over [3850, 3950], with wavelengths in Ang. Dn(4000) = 1.13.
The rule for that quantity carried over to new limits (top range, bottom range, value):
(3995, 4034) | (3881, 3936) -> 1.18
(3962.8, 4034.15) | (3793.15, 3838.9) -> 1.18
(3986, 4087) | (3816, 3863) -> 1.16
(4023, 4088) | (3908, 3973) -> 1.17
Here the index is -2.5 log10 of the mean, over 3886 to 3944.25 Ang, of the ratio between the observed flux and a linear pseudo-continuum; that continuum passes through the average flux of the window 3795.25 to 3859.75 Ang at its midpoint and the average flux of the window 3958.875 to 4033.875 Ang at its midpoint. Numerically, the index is 0.04 mag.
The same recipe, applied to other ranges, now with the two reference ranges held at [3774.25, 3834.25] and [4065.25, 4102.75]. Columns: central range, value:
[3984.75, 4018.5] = -0.08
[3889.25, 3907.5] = 0.03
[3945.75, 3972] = 0.14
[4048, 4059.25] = 0.03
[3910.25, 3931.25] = -0.03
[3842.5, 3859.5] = -0.08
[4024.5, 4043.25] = -0.05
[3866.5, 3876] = -0.07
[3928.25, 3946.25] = 0.09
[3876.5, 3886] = 0.03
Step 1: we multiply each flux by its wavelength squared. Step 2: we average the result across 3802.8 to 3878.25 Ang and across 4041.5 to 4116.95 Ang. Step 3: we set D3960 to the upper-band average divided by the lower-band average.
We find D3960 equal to 1.13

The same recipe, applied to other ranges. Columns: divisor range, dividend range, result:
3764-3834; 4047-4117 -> 1.20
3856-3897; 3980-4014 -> 1.19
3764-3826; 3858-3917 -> 1.06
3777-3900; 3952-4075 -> 1.13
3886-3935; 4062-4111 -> 1.15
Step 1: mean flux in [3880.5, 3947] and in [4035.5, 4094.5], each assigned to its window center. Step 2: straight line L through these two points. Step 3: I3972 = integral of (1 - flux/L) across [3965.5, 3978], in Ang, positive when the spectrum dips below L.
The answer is 2.9 Ang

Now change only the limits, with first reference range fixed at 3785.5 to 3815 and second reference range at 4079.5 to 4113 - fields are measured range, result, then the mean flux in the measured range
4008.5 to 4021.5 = -1.1 Ang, 0.91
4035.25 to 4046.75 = -1.0 Ang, 0.914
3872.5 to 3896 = 1.4 Ang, 0.786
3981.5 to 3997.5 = -1.7 Ang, 0.925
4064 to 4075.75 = -0.7 Ang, 0.891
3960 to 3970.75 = 2.9 Ang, 0.613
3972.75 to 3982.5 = -0.7 Ang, 0.899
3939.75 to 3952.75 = -0.8 Ang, 0.887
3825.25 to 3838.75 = 2.1 Ang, 0.703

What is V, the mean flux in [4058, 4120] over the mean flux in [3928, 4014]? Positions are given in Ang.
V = 1.0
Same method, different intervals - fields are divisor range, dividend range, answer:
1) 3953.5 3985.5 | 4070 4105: 1.07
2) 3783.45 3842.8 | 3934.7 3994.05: 1.01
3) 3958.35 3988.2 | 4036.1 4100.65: 1.12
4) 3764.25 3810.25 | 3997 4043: 1.12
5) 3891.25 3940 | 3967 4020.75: 1.04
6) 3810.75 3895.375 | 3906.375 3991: 0.98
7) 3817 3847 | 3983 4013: 1.14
